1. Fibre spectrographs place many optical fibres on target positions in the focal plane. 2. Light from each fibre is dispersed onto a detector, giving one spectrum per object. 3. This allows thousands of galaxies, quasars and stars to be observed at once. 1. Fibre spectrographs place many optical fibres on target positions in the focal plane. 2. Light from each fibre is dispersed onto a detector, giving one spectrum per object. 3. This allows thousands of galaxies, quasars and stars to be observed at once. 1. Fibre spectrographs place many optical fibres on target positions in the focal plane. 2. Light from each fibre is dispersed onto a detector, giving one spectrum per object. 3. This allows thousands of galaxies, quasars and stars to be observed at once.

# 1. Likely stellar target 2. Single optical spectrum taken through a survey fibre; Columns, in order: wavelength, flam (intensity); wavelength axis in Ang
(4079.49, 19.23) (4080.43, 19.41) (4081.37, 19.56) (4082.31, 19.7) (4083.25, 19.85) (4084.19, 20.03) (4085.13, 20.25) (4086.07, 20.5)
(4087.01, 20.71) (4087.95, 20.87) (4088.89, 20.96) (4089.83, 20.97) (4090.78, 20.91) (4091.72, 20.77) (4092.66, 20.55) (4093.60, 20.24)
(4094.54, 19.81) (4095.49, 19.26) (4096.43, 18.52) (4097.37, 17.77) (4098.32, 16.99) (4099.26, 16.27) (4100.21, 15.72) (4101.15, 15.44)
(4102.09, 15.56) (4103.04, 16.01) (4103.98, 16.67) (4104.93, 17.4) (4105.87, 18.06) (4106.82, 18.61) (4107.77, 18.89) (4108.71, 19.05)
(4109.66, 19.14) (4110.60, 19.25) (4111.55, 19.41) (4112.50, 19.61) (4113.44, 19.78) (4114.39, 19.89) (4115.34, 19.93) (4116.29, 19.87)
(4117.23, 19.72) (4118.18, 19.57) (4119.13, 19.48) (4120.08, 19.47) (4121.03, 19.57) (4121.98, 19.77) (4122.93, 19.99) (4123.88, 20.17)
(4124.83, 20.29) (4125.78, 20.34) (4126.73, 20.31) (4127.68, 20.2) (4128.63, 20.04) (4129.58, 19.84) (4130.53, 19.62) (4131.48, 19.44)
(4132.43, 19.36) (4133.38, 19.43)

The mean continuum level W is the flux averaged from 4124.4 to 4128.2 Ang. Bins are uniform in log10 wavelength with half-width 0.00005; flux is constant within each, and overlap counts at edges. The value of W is 20.3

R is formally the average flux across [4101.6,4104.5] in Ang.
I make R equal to 16.1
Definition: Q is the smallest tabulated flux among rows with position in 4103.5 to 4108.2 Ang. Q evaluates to 16.67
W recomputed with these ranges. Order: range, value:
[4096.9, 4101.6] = 16.4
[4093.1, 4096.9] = 19.5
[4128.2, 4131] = 19.8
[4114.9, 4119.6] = 19.7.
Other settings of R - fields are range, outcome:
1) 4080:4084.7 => 19.7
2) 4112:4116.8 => 19.8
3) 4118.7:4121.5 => 19.5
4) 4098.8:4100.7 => 16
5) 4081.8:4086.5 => 20.1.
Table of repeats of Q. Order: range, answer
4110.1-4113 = 19.25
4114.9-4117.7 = 19.72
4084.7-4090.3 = 20.25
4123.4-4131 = 19.62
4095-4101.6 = 15.44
